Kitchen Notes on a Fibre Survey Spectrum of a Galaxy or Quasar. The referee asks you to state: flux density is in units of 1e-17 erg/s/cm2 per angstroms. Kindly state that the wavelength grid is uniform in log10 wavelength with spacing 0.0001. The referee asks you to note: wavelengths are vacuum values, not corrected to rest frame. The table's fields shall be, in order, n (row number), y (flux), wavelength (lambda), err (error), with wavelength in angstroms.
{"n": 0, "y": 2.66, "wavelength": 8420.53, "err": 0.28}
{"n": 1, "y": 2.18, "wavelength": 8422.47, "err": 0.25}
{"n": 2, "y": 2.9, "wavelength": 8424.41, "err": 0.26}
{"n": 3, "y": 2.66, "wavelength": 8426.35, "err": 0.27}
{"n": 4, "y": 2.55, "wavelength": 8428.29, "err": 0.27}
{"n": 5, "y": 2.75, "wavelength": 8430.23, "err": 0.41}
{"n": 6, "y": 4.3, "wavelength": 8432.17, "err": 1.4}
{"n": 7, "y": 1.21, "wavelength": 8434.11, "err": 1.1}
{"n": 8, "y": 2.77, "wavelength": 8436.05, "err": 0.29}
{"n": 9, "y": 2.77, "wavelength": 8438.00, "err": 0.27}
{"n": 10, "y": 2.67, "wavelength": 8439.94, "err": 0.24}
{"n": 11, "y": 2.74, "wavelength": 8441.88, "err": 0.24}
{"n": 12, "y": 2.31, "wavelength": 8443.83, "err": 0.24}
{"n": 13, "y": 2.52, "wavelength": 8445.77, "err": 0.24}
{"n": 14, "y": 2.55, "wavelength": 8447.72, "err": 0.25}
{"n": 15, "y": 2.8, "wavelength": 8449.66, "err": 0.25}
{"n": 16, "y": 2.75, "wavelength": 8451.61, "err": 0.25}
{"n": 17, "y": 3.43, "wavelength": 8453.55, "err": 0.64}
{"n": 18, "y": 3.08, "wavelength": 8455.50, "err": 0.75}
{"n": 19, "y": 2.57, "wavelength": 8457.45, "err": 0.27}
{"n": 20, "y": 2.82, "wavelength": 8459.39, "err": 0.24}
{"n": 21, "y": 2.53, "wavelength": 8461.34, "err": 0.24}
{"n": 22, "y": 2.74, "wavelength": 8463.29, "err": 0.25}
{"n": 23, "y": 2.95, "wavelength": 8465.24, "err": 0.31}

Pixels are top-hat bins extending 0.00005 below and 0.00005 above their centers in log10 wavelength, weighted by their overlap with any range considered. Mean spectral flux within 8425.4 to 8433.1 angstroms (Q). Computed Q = 3.06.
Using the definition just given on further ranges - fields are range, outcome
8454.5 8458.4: 2.83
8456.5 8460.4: 2.7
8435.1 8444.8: 2.65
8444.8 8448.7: 2.54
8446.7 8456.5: 2.92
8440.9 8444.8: 2.53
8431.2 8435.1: 2.76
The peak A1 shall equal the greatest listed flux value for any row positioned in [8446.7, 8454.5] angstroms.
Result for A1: 3.43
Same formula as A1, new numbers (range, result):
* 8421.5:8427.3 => 2.9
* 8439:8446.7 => 2.74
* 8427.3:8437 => 4.3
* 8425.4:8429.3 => 2.66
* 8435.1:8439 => 2.77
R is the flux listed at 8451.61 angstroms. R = 2.75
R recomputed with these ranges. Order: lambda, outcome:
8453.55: 3.43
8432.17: 4.3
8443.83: 2.31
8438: 2.77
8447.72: 2.55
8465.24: 2.95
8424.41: 2.9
